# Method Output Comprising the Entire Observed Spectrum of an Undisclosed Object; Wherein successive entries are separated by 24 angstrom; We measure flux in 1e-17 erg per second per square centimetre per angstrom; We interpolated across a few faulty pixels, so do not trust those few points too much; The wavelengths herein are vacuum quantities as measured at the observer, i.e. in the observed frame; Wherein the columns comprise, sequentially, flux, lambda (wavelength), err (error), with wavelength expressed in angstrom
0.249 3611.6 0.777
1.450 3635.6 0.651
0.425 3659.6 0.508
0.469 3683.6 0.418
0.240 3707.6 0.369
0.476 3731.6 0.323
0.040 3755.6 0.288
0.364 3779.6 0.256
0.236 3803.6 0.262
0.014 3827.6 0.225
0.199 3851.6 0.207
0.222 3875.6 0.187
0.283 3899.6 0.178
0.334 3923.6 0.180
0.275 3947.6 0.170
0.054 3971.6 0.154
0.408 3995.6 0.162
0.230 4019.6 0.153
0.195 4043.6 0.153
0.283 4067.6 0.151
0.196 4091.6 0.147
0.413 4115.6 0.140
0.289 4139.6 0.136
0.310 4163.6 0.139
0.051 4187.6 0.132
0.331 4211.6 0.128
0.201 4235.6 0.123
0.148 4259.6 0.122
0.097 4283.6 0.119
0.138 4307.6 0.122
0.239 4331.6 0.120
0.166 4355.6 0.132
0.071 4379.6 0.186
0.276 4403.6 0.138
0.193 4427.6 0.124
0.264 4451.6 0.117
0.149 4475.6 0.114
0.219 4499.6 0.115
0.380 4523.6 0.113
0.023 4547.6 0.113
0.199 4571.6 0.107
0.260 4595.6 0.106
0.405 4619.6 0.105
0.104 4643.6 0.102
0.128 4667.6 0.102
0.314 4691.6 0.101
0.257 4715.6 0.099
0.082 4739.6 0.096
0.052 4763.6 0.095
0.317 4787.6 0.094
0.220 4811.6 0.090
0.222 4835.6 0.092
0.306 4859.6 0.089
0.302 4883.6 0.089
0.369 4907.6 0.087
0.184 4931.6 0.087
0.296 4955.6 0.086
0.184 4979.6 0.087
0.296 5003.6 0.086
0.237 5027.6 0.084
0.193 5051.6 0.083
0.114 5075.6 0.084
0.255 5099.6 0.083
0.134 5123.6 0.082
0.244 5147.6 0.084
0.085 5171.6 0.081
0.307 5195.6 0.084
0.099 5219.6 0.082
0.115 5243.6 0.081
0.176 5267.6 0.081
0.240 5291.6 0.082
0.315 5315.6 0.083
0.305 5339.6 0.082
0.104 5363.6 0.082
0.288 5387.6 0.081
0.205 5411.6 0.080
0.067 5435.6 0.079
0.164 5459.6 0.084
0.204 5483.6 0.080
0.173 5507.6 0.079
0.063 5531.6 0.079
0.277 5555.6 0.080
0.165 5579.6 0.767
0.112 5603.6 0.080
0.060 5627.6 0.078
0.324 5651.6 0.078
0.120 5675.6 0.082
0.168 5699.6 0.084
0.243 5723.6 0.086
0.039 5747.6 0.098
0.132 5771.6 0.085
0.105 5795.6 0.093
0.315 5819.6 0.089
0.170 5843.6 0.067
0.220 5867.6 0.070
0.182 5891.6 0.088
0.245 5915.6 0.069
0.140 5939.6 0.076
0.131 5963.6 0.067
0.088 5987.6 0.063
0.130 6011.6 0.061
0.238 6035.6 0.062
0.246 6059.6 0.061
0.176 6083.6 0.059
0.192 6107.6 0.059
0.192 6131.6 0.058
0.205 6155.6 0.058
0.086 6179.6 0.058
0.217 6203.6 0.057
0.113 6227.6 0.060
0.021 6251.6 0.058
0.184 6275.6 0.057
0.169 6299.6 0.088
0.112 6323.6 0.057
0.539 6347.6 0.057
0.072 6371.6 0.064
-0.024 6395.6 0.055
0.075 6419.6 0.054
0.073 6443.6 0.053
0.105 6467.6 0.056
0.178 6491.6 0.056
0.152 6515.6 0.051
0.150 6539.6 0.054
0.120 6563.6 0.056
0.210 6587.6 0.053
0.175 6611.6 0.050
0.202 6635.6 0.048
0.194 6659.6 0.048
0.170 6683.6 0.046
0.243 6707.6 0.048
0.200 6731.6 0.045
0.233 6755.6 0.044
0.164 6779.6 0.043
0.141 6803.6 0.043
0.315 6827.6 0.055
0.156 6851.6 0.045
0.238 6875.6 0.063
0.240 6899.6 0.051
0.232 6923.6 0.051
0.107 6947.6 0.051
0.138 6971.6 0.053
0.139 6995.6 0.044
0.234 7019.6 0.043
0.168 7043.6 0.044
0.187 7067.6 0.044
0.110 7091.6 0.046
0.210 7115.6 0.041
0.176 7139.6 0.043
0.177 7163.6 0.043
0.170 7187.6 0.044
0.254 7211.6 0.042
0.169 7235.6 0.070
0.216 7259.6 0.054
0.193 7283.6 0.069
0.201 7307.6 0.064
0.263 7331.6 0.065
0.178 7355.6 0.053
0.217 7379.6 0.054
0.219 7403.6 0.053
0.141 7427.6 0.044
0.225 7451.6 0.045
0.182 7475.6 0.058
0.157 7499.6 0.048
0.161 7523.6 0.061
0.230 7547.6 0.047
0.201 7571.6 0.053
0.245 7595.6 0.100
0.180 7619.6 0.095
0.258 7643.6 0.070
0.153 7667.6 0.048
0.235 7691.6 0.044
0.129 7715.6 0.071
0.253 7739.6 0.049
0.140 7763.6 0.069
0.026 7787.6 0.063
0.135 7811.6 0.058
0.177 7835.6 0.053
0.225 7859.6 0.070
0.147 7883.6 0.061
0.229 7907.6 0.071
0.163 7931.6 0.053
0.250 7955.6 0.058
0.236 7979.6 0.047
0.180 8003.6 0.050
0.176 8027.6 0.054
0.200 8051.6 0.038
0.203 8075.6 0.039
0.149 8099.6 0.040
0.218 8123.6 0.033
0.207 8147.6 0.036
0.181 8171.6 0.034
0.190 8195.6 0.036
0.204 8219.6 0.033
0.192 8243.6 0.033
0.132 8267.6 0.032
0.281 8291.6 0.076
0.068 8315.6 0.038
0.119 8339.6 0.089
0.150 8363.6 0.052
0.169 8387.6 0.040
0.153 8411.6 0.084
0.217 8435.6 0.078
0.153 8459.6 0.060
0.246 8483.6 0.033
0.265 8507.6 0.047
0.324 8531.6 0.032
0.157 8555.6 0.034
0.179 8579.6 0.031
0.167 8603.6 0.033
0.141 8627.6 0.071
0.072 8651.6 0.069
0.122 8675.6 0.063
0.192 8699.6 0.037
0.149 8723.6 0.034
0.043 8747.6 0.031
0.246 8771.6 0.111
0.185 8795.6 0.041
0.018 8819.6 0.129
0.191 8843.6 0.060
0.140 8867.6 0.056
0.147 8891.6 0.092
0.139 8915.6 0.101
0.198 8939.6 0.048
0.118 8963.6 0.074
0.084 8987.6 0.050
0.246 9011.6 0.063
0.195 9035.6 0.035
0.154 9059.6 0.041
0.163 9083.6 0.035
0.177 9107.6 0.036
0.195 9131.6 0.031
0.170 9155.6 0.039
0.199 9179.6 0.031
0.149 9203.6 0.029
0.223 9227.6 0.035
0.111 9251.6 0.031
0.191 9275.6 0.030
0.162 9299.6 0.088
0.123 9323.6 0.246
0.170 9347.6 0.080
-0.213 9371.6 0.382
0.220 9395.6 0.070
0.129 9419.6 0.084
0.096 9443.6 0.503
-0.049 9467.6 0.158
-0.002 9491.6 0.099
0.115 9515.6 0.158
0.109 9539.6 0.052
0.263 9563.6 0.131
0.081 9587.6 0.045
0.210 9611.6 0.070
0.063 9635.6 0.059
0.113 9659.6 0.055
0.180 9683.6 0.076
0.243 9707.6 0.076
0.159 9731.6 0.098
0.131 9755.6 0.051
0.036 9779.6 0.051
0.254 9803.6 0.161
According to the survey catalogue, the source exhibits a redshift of 0.704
